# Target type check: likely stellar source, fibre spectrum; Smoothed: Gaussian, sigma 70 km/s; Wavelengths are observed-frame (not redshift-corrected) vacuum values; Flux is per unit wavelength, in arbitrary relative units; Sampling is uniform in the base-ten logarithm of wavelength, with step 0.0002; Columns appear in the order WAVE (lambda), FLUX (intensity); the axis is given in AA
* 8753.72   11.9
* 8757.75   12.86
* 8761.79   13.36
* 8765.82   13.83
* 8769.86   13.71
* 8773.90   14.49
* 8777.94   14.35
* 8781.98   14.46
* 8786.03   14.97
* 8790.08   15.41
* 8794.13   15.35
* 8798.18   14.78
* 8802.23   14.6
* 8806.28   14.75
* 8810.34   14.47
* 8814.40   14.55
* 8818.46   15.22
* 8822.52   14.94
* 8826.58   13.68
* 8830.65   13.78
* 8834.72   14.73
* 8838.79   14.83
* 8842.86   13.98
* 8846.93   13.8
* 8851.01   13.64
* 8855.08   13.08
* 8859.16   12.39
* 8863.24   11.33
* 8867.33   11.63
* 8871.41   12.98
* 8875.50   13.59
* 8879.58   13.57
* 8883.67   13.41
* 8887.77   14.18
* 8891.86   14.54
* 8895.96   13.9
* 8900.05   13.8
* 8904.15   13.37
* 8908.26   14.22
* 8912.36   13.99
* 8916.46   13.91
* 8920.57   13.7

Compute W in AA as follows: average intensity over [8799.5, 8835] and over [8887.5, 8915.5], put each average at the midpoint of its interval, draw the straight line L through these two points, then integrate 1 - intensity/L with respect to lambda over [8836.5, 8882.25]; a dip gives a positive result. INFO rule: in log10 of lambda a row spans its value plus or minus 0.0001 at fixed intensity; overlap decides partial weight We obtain 3.5 AA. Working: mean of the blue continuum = 14.5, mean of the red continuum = 14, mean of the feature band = 13.2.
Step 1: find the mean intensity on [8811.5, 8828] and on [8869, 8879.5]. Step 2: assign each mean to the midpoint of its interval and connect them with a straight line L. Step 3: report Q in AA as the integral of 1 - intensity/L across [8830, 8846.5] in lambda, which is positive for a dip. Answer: -0.2 AA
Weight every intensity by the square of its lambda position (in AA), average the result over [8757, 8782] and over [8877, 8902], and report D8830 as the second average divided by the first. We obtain 1.0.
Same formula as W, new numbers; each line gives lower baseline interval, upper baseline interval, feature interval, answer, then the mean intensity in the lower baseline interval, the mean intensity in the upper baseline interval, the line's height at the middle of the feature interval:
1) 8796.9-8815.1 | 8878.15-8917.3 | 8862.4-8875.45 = 1.7 AA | 14.6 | 13.9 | 14.1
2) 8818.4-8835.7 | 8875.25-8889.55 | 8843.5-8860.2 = 0.9 AA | 14.4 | 13.7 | 14.1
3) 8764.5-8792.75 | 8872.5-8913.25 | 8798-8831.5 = -0.6 AA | 14.5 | 13.8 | 14.3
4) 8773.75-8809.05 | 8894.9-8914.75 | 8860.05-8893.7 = 2.3 AA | 14.8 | 13.9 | 14.1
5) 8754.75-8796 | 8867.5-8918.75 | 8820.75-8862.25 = 0.4 AA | 14.2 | 13.7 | 13.9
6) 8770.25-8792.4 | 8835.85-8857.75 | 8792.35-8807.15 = -0.4 AA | 14.7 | 13.9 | 14.4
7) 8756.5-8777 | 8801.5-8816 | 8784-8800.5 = -1.0 AA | 13.7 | 14.6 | 14.2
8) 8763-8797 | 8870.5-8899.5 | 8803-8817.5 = -0.3 AA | 14.5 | 13.8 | 14.3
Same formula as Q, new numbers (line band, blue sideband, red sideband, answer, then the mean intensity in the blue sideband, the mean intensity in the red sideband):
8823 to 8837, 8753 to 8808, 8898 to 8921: -0.1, 14.3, 13.8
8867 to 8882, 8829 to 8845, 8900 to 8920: 1.0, 14.3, 13.8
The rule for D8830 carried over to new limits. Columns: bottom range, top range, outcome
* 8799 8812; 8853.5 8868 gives 0.84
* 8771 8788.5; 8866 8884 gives 0.92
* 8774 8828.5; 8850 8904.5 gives 0.91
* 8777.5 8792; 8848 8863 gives 0.88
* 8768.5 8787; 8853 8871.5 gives 0.87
